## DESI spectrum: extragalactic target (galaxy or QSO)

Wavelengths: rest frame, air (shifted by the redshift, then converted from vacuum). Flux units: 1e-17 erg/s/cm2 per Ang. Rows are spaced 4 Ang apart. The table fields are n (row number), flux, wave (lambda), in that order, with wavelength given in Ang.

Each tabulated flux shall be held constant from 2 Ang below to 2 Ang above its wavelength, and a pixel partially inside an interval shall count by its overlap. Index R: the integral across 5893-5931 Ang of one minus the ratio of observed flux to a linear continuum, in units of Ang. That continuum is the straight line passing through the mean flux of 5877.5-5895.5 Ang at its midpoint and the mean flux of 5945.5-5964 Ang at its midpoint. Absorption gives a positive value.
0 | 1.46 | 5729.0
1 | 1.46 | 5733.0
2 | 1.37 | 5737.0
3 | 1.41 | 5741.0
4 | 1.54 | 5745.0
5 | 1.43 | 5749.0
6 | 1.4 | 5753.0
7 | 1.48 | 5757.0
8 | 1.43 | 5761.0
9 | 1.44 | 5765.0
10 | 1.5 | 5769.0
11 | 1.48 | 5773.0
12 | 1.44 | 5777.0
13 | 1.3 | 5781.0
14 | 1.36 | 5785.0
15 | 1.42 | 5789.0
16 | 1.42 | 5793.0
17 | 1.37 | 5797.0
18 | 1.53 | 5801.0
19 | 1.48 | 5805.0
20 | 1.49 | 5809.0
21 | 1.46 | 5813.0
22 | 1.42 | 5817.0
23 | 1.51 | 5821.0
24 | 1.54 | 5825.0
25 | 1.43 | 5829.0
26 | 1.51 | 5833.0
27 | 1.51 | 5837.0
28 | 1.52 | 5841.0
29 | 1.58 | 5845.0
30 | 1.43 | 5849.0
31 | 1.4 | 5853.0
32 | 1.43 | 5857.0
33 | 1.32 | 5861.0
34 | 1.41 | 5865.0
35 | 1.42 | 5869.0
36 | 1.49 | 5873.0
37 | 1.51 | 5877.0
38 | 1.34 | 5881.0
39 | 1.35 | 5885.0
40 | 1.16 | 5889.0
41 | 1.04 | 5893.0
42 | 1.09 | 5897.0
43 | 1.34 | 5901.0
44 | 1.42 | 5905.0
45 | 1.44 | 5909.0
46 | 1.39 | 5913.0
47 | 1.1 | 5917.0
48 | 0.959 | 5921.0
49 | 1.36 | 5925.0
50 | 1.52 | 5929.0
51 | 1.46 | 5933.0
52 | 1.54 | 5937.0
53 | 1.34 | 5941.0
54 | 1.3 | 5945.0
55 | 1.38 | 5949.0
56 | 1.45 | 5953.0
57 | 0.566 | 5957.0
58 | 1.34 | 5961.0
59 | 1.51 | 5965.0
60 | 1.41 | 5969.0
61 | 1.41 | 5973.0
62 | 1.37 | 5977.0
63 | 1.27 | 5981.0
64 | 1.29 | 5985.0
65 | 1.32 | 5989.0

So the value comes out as -1.5 Ang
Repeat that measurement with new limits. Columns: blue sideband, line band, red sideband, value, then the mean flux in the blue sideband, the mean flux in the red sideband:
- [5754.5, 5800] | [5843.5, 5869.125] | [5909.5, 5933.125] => -1.4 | 1.42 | 1.29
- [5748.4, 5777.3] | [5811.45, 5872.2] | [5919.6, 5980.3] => -2.6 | 1.45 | 1.33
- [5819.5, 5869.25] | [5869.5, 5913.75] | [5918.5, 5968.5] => 2.1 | 1.46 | 1.31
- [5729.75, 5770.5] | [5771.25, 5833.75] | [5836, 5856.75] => 0.8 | 1.45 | 1.48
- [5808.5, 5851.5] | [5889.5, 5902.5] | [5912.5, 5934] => 1.9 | 1.49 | 1.28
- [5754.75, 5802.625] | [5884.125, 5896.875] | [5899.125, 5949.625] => 2.0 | 1.43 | 1.35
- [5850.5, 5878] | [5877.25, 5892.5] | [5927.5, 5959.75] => 1.2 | 1.42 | 1.32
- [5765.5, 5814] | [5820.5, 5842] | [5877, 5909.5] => -2.0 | 1.44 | 1.28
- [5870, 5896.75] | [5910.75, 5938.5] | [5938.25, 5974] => -0.6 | 1.3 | 1.3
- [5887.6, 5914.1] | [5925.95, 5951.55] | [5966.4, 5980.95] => -1.8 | 1.27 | 1.38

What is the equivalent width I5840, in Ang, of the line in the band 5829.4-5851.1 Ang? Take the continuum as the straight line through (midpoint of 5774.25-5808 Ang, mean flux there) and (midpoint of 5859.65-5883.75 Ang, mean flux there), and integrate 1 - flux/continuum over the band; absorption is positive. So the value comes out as -1.3 Ang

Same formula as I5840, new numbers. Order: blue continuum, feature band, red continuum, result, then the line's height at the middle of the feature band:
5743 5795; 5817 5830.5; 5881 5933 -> -1.1 Ang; 1.37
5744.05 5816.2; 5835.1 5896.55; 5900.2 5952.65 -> 0.2 Ang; 1.39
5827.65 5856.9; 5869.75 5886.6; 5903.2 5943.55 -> 0.0 Ang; 1.42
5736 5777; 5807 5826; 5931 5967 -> -1.0 Ang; 1.41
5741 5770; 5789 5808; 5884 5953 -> -0.4 Ang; 1.42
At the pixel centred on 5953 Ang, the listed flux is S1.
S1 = 1.45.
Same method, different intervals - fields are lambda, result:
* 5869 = 1.42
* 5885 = 1.35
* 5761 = 1.43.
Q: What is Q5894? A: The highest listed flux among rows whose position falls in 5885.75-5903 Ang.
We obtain 1.34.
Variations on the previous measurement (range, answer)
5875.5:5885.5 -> 1.51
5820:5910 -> 1.58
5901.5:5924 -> 1.44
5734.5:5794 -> 1.54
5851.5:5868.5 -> 1.43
